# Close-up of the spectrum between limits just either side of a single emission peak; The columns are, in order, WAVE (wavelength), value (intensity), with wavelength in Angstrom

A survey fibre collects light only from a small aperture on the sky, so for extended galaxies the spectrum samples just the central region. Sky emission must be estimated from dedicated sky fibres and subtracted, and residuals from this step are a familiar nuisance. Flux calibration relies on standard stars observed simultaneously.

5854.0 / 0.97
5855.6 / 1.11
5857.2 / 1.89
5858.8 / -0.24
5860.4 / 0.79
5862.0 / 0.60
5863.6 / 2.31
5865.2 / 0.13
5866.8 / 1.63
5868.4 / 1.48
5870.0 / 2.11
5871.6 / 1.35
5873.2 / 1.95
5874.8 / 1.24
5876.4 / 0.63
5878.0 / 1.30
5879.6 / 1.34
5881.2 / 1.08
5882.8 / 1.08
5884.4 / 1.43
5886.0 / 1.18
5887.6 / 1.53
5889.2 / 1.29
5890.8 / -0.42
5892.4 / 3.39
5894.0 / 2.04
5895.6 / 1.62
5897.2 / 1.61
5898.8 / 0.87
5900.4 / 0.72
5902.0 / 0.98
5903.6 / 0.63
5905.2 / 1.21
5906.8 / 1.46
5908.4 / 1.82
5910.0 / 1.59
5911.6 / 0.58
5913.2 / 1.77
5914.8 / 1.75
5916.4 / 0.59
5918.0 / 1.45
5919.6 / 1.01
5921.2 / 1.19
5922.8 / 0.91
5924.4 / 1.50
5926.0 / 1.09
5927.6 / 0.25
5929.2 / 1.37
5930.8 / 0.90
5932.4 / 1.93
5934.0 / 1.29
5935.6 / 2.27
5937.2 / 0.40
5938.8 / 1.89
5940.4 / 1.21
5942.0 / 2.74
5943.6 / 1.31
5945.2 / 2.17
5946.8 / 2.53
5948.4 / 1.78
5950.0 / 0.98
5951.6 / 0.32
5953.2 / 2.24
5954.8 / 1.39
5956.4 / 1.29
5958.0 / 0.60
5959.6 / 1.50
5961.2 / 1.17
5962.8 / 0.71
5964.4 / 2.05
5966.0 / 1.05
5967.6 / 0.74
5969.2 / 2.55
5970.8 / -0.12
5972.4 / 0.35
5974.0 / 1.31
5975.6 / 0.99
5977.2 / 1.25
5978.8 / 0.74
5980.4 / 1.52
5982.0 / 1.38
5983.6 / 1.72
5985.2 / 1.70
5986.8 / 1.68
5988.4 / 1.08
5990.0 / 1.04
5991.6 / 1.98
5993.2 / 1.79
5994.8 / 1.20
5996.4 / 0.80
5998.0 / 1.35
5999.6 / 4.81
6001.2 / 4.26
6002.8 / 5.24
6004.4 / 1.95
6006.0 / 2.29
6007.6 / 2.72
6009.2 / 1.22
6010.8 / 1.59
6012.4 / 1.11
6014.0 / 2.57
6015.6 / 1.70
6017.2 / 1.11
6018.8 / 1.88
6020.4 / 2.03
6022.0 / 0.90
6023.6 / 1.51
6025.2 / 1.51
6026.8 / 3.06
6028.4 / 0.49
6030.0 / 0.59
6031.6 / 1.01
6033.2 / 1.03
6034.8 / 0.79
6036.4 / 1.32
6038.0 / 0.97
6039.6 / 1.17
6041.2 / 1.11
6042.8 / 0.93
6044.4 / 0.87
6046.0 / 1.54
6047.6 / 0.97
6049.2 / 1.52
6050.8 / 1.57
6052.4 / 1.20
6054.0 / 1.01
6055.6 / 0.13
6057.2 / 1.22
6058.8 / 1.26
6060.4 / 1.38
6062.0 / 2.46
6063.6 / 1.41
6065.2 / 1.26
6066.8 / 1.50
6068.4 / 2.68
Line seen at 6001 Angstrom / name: [O III]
